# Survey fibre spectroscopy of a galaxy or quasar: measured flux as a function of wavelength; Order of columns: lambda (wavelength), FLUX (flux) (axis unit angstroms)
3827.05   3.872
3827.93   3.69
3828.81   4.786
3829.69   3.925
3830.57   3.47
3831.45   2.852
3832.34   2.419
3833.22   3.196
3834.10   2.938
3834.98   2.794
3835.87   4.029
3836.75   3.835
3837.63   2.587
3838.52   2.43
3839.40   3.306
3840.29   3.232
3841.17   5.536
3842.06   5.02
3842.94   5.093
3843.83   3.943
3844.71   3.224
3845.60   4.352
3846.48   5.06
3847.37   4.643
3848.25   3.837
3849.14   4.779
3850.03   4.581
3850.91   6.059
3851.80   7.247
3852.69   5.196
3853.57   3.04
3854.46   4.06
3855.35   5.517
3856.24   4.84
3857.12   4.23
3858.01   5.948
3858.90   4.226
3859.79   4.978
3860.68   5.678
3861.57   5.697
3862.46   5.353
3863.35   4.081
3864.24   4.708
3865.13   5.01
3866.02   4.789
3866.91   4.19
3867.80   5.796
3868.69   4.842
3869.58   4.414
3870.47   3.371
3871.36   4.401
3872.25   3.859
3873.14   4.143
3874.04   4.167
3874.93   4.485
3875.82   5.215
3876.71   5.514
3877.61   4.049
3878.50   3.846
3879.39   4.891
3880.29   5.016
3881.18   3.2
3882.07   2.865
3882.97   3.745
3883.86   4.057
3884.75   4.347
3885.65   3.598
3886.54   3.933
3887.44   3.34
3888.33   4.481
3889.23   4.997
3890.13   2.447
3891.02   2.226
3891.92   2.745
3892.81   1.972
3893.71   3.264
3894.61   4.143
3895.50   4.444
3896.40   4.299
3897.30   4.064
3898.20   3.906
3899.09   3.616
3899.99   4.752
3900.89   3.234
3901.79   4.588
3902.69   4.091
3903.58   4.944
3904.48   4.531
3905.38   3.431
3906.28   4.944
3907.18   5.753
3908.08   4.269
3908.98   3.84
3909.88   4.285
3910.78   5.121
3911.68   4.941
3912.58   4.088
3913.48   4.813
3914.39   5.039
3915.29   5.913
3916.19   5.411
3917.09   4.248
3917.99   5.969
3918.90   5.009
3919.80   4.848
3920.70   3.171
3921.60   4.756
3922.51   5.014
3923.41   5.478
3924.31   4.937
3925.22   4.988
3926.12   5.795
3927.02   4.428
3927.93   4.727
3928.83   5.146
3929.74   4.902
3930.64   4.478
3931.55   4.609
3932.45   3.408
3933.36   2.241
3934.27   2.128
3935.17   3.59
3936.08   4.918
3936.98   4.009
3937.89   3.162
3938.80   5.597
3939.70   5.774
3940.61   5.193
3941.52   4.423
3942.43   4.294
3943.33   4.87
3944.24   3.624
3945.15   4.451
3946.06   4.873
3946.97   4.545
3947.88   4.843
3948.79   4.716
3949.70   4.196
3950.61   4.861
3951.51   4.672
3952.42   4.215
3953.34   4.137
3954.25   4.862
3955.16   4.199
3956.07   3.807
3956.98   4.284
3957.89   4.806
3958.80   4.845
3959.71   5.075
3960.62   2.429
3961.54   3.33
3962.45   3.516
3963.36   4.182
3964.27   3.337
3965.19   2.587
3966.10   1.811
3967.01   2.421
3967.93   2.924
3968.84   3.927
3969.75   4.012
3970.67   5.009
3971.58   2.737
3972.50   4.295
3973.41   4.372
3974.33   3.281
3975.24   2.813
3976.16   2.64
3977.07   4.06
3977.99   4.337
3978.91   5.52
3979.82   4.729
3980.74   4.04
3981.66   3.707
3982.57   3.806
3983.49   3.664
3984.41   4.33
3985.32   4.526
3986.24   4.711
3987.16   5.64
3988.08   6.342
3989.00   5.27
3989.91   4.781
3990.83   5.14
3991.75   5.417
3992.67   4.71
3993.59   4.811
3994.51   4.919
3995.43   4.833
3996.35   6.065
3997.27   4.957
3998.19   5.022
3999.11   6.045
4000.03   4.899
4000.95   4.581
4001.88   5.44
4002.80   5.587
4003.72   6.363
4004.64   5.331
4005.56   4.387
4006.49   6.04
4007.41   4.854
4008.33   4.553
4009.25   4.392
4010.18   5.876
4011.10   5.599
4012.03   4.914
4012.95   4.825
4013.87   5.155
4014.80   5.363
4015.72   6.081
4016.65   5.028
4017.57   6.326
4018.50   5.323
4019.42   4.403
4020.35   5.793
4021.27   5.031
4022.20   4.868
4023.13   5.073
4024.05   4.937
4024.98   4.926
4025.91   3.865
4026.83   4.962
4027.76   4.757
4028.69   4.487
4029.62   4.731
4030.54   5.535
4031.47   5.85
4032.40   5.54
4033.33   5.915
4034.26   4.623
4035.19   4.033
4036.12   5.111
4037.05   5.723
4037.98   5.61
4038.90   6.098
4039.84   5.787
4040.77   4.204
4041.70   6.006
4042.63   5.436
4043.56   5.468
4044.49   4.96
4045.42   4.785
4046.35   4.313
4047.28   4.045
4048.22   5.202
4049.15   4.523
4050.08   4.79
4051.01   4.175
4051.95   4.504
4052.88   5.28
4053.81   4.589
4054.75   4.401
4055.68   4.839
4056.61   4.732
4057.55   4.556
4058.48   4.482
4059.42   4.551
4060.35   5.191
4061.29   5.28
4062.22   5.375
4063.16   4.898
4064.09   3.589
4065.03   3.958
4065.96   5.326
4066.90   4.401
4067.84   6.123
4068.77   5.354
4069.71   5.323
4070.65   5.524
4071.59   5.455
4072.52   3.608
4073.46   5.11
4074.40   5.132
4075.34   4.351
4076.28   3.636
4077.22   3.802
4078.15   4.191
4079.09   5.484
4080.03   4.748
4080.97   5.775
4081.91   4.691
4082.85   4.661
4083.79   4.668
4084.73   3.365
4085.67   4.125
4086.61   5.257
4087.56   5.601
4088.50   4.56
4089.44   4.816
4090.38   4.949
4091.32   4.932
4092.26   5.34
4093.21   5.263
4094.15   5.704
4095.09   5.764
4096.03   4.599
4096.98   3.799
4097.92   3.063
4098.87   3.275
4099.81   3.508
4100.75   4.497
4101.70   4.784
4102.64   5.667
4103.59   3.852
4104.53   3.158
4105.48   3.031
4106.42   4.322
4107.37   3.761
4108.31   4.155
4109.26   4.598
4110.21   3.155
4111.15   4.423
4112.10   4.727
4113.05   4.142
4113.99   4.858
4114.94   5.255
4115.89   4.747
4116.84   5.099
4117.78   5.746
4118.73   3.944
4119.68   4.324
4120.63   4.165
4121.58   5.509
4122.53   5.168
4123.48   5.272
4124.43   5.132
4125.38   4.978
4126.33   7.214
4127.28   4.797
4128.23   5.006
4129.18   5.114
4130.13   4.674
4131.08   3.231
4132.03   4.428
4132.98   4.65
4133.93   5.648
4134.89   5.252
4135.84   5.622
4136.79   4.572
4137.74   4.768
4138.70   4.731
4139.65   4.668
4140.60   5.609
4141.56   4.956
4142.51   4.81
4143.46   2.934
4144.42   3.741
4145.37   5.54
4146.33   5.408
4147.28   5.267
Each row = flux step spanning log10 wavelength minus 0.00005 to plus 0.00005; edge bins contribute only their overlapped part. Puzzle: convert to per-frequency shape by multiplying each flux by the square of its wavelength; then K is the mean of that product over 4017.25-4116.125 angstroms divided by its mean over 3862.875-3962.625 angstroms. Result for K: 1.2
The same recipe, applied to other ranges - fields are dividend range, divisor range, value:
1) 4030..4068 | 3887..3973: 1.25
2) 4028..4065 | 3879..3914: 1.32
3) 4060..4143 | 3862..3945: 1.20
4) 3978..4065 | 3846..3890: 1.19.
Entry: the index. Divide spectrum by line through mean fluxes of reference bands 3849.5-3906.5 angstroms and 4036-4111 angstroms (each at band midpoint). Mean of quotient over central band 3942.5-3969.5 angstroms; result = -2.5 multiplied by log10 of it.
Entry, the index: 0.119 mag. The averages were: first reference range 4.33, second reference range 4.7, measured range 4.02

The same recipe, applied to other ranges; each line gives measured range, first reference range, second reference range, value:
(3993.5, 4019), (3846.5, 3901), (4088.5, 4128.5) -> -0.172 mag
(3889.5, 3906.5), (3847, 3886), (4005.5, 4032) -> 0.242 mag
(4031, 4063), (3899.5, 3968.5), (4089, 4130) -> -0.104 mag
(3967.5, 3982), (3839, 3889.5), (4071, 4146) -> 0.175 mag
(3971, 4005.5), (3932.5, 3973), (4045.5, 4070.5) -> -0.098 mag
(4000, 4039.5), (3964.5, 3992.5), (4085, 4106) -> -0.218 mag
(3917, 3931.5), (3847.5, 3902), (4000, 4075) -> -0.076 mag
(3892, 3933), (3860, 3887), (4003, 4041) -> 0.033 mag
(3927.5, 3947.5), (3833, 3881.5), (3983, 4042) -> 0.119 mag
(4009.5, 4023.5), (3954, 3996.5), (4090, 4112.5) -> -0.244 mag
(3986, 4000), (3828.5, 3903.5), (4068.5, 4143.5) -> -0.178 mag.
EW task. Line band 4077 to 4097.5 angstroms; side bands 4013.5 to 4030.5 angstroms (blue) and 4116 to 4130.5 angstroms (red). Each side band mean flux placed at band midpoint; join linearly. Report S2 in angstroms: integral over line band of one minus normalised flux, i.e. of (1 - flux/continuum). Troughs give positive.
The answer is 1.0 angstroms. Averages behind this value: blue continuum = 5.07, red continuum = 5.07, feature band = 4.83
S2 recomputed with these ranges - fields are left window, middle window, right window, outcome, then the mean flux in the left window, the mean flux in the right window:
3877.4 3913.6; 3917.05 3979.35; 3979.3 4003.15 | 4.0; 4.02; 4.92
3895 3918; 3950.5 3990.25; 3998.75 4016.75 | 7.5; 4.53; 5.26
